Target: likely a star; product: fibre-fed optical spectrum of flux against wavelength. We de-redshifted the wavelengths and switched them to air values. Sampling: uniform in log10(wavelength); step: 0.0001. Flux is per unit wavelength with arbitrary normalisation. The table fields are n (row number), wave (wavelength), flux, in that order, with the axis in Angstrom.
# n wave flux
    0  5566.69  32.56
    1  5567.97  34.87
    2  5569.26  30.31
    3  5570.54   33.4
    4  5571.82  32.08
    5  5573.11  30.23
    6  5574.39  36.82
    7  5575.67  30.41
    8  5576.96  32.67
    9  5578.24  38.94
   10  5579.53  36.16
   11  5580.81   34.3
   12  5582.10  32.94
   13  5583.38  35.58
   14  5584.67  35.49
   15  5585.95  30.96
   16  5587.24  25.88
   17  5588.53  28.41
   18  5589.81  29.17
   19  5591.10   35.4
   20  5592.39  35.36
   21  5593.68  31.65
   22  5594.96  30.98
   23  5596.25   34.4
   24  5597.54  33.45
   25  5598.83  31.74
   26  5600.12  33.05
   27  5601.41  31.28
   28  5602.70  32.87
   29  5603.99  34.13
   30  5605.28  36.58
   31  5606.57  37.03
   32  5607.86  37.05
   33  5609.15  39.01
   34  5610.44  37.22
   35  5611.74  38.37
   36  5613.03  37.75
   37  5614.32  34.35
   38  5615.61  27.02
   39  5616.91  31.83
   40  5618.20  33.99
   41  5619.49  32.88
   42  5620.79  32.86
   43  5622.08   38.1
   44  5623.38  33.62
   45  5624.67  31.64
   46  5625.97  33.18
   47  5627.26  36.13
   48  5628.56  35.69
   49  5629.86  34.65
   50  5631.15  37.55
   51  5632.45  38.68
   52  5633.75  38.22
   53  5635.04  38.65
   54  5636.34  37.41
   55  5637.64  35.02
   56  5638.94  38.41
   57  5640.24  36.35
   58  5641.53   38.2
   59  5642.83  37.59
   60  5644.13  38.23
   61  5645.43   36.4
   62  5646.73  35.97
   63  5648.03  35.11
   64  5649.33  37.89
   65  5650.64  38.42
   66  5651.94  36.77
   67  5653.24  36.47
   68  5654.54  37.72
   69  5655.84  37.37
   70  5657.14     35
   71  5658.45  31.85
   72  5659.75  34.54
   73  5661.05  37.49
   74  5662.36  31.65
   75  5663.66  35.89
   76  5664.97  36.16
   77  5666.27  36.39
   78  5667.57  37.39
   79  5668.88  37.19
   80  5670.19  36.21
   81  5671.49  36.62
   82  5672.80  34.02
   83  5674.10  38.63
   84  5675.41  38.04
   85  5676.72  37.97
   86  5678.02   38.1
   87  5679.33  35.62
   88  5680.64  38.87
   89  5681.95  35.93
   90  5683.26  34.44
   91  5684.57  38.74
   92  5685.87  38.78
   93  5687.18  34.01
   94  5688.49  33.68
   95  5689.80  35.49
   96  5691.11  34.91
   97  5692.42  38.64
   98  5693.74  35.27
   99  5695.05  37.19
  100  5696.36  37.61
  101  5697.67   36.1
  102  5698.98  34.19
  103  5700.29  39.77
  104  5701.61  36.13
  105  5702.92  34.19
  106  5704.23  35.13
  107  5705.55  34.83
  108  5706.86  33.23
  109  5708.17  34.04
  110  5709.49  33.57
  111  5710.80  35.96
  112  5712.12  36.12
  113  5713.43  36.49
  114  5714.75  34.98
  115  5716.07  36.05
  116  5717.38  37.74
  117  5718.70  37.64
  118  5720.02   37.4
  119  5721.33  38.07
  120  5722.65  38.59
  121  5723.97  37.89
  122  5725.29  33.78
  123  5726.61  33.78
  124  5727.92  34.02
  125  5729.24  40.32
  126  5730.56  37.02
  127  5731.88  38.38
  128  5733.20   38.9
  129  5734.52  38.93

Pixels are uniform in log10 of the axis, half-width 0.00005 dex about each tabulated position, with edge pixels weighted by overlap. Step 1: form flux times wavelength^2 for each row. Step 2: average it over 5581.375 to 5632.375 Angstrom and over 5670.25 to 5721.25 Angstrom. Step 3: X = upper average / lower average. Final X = 1.10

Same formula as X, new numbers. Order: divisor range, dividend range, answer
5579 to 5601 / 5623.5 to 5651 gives 1.14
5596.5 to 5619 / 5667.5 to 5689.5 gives 1.09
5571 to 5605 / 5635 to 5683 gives 1.14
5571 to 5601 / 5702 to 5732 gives 1.15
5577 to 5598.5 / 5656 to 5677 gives 1.12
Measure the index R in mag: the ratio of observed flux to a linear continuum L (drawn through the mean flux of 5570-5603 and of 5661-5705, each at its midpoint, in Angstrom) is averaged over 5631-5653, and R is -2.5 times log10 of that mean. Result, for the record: -0.07 mag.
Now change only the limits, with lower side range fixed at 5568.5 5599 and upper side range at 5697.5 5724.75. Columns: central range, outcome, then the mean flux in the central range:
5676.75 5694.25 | -0.03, 36.4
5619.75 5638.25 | -0.06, 35.7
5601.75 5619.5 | -0.05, 35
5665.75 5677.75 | -0.06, 37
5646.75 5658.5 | -0.06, 36.5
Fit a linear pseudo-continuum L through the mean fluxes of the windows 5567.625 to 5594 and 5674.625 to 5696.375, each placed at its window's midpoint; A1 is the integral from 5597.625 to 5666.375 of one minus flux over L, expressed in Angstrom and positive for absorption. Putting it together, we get -1.72 Angstrom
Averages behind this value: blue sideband 32.9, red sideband 36.6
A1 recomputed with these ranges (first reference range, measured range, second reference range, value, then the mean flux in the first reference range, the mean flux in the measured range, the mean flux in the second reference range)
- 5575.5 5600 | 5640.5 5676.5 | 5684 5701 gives -1.1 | 32.9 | 36.4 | 36.5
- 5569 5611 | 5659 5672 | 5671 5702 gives 0.0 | 33.5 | 35.9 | 36.6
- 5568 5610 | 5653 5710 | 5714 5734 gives -0.3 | 33.4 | 36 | 37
